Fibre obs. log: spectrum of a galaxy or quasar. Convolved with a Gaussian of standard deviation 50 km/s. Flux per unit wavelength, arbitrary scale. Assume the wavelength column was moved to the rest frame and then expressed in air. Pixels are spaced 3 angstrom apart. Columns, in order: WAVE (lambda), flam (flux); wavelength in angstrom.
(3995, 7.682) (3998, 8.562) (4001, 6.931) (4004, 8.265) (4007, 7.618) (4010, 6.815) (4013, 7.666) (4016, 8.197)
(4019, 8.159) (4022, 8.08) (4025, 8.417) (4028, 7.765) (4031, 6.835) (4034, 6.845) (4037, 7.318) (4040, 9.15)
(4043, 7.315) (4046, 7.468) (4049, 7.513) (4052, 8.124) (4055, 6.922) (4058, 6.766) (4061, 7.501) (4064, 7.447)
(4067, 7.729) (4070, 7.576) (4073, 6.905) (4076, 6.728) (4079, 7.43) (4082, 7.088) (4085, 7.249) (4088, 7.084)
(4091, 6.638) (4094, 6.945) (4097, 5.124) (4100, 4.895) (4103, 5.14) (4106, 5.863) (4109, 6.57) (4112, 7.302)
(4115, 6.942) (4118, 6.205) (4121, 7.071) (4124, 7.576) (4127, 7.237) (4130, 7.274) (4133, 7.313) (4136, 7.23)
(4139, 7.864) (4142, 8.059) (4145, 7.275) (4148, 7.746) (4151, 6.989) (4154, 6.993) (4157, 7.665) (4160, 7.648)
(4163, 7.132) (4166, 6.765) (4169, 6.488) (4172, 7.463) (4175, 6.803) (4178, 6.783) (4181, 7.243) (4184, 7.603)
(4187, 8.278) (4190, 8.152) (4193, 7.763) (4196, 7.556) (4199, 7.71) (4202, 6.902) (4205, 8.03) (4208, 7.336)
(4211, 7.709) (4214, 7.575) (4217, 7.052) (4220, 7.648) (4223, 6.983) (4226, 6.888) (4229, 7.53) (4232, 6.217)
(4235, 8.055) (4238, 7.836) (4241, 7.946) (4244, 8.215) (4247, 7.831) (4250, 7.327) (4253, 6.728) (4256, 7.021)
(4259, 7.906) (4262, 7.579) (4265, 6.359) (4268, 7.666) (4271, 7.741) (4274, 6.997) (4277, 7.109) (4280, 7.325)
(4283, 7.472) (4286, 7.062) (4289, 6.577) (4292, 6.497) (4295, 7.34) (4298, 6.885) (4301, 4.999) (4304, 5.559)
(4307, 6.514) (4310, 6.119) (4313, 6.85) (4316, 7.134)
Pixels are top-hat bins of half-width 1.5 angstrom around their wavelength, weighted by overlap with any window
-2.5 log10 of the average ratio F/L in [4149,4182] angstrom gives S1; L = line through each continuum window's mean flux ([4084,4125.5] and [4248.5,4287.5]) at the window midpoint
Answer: -0.05 mag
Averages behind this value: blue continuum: 6.46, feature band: 7.1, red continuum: 7.25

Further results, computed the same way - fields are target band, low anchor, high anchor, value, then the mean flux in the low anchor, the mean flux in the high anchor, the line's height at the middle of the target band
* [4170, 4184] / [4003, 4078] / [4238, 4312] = 0.023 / 7.56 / 7.05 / 7.26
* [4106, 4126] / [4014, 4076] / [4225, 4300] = 0.092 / 7.58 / 7.27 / 7.48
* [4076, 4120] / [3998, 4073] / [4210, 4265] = 0.166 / 7.61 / 7.41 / 7.55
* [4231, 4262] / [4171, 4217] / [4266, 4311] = -0.062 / 7.51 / 6.79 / 7.11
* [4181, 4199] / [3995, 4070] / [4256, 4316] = -0.092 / 7.64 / 6.88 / 7.17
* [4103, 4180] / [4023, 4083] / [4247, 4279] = 0.042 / 7.45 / 7.27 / 7.38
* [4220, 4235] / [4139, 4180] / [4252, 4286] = 0.024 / 7.24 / 7.26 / 7.25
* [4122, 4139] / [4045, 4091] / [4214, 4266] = -0.008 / 7.28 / 7.38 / 7.31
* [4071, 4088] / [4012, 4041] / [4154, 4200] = 0.085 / 7.82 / 7.39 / 7.67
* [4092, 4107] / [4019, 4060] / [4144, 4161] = 0.311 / 7.6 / 7.38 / 7.48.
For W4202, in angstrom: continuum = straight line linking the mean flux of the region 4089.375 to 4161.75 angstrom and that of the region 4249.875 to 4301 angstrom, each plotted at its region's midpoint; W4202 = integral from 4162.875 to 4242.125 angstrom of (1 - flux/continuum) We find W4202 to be -4.5 angstrom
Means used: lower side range 6.9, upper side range 7.08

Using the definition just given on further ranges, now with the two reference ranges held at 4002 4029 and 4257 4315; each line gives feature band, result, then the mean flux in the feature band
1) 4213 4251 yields -2.14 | 7.47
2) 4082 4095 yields 1.04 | 6.99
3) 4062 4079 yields 0.82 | 7.3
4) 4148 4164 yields 0.04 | 7.33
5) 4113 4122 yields 0.89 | 6.75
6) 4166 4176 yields 0.54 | 6.9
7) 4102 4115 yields 2.04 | 6.34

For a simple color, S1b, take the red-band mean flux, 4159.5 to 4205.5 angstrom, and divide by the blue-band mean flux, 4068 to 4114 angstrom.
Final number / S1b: 1.1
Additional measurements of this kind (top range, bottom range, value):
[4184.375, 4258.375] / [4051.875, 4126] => 1.10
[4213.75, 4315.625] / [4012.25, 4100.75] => 0.97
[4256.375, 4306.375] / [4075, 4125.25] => 1.06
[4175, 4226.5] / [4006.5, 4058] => 0.98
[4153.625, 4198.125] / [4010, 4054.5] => 0.95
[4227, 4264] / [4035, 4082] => 1.01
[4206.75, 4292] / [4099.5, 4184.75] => 1.04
